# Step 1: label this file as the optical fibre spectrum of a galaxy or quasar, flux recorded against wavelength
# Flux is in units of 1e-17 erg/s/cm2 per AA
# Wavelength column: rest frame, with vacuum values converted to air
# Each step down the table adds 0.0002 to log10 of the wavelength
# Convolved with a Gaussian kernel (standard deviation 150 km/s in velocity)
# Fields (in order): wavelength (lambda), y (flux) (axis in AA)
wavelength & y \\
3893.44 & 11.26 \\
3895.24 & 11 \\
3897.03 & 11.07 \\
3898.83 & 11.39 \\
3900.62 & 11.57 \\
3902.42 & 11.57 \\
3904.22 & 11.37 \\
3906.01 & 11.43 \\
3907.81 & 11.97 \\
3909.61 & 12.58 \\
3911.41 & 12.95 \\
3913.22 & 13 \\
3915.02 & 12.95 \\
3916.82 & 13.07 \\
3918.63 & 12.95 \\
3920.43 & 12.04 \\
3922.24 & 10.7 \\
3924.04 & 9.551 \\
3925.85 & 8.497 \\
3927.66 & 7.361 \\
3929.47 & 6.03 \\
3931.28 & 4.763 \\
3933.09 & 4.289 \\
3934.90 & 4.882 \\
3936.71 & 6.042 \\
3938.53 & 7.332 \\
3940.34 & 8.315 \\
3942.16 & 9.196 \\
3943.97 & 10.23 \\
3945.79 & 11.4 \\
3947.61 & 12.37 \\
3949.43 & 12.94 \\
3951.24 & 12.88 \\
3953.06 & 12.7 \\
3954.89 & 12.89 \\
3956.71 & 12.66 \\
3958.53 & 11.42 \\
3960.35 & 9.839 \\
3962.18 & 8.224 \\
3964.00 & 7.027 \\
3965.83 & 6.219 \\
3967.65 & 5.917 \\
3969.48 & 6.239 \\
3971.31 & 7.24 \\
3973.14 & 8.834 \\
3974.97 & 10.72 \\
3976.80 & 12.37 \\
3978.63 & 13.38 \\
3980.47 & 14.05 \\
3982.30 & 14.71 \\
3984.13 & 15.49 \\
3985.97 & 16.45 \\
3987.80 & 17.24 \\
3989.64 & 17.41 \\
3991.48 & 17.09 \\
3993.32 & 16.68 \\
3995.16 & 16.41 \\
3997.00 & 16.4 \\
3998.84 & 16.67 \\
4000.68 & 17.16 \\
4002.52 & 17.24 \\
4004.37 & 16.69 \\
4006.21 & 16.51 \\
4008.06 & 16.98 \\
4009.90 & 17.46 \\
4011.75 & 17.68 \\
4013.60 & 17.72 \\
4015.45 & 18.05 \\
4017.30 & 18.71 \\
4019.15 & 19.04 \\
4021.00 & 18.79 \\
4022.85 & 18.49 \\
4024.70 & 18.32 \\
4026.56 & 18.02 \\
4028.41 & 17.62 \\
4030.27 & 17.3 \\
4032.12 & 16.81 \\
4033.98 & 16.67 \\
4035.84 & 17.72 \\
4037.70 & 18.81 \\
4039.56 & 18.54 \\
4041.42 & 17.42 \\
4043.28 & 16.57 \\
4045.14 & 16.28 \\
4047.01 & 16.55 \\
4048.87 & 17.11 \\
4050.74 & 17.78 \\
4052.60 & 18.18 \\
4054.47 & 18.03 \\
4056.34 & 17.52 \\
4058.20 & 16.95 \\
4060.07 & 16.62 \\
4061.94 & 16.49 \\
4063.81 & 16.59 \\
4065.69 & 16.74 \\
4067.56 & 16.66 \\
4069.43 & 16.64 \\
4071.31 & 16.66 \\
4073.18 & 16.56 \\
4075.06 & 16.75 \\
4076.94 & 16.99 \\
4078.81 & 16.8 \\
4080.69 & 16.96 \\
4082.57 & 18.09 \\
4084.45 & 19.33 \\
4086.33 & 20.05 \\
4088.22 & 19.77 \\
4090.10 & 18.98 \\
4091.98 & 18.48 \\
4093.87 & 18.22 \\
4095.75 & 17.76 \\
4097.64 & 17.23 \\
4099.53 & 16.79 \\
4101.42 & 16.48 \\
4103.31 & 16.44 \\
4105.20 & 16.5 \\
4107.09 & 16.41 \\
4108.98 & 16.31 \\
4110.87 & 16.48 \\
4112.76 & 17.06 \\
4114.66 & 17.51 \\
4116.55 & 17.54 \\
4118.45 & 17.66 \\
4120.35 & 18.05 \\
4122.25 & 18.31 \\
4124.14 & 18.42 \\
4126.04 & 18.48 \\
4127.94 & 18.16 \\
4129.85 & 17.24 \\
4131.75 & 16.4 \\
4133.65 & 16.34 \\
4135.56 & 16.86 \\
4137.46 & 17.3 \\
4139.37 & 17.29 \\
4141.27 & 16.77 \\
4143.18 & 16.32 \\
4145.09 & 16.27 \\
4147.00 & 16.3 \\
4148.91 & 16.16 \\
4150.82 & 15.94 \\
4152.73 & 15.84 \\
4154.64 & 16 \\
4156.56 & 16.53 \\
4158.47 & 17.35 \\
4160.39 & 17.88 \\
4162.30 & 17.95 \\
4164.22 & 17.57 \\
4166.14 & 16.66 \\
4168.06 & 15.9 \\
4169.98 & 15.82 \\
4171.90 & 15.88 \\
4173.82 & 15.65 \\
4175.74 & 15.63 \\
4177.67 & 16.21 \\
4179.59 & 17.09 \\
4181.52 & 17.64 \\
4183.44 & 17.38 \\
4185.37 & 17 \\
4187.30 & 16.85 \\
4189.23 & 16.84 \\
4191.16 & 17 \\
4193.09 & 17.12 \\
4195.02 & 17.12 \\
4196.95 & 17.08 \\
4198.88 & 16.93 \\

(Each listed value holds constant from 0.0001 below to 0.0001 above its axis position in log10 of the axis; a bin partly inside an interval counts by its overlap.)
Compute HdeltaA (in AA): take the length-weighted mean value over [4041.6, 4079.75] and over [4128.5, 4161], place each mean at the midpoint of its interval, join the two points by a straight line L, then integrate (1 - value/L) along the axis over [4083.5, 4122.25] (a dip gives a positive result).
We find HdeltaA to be -2.03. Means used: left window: 16.9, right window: 16.6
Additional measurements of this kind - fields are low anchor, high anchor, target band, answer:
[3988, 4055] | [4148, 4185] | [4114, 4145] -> -1.0 AA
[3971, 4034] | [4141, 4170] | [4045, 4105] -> -3.5 AA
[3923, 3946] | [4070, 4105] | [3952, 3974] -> 0.2 AA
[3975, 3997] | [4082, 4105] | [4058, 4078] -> 0.9 AA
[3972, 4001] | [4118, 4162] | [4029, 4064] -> -3.3 AA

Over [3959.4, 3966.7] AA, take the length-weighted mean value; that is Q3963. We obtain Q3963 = 7.86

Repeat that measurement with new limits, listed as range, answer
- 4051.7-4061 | 17.5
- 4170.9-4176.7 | 15.7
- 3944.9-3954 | 12.5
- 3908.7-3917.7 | 12.9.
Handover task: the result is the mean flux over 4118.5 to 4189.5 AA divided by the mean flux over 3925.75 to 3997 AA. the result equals 1.6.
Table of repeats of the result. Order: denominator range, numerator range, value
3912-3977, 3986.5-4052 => 1.83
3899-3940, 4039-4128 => 1.77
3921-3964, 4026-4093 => 1.88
